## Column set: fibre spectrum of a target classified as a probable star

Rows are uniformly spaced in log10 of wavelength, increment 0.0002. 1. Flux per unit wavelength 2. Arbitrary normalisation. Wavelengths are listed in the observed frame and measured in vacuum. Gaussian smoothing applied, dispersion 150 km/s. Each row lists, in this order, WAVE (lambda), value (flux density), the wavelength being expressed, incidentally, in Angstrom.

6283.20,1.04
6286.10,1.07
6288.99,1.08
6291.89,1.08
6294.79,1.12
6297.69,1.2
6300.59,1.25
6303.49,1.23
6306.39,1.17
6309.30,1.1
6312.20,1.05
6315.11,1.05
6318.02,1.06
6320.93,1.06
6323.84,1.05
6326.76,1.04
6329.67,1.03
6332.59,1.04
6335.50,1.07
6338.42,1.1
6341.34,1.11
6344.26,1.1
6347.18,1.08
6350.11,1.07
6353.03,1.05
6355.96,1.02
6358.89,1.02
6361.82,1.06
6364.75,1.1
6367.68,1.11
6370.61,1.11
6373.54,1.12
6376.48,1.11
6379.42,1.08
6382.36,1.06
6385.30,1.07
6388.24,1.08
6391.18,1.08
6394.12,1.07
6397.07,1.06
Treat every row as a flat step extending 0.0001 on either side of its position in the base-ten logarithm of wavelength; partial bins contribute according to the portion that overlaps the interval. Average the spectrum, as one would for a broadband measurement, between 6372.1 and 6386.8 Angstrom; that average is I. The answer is 1.09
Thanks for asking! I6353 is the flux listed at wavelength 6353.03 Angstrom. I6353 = 1.05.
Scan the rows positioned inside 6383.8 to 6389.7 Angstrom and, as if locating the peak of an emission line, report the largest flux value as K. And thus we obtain 1.08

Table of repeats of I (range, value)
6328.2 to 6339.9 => 1.06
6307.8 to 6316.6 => 1.07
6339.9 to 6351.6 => 1.09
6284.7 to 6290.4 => 1.08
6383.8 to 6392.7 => 1.08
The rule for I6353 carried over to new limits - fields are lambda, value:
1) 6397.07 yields 1.06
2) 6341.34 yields 1.11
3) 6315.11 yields 1.05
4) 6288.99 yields 1.08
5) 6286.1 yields 1.07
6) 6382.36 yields 1.06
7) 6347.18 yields 1.08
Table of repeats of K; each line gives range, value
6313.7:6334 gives 1.06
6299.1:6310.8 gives 1.25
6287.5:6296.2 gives 1.12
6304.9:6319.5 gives 1.17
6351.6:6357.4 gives 1.05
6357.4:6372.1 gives 1.11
